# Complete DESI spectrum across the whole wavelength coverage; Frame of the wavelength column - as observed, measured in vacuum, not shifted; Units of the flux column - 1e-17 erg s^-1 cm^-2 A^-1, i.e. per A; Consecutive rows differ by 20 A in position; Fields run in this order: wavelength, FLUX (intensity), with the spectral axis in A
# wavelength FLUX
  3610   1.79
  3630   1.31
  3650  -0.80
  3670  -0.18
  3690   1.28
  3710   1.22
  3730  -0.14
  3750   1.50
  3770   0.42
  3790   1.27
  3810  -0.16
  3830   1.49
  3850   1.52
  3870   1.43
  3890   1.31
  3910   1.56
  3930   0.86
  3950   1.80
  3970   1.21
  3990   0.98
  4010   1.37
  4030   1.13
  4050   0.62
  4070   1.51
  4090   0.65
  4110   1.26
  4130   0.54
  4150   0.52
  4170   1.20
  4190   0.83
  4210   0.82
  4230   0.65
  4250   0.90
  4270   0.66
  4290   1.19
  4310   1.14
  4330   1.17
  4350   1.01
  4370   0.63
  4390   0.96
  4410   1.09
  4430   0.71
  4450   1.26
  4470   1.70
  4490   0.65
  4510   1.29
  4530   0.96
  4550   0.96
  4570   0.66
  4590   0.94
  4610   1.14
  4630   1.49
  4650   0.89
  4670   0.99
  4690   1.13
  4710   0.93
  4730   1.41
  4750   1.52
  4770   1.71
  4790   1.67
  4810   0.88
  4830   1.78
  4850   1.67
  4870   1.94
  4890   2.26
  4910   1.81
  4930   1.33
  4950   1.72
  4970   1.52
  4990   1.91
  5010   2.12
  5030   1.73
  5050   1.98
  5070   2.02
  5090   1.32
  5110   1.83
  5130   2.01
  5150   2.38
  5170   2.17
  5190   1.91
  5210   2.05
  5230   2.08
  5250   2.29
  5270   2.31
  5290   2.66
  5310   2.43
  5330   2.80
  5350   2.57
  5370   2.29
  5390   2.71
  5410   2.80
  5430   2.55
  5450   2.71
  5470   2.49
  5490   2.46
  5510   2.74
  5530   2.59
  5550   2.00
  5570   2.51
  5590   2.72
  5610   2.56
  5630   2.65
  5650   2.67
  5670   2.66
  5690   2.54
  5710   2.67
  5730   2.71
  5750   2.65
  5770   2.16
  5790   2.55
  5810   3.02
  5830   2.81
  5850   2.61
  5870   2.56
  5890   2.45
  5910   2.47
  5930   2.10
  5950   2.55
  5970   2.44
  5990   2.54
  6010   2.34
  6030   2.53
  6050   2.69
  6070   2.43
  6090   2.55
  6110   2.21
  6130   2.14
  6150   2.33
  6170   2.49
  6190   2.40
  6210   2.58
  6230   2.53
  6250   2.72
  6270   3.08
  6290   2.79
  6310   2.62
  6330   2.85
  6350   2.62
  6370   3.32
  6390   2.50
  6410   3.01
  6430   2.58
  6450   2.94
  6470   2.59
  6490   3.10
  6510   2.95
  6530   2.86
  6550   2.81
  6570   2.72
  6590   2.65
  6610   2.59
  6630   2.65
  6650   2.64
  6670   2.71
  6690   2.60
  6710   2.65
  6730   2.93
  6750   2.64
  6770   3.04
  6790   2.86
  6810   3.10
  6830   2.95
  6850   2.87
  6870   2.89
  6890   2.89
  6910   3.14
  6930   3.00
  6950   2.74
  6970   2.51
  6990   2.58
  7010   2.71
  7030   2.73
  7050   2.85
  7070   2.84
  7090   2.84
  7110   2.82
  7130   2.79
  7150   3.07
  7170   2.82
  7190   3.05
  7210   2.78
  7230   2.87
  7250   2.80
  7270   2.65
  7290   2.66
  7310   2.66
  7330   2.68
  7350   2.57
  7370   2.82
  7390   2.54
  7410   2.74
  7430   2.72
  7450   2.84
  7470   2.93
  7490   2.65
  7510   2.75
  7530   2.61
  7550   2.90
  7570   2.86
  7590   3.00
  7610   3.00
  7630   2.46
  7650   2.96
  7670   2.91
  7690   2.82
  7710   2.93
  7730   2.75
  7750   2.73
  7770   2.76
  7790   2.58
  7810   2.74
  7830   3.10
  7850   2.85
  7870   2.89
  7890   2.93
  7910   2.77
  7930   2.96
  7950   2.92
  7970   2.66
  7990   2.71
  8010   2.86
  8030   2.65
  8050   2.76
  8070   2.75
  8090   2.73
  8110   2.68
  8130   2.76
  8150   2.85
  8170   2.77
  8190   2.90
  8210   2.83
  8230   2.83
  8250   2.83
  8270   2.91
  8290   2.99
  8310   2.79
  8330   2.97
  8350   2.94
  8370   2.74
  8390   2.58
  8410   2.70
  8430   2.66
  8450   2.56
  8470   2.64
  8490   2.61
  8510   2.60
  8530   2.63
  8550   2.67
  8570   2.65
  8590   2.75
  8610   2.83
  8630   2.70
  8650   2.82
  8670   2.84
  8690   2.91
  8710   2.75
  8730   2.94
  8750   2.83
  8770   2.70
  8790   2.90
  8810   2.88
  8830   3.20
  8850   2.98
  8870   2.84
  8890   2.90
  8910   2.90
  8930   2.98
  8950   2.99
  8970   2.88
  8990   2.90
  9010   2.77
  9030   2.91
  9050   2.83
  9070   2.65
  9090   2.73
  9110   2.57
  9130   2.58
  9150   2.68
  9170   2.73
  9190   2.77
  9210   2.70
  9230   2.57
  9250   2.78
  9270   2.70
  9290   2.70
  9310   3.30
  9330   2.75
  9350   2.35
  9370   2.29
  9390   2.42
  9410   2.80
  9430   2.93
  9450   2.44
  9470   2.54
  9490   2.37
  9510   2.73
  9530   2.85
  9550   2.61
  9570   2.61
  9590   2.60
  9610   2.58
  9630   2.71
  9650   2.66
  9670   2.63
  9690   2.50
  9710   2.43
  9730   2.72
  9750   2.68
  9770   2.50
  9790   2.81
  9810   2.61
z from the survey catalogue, 0.183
